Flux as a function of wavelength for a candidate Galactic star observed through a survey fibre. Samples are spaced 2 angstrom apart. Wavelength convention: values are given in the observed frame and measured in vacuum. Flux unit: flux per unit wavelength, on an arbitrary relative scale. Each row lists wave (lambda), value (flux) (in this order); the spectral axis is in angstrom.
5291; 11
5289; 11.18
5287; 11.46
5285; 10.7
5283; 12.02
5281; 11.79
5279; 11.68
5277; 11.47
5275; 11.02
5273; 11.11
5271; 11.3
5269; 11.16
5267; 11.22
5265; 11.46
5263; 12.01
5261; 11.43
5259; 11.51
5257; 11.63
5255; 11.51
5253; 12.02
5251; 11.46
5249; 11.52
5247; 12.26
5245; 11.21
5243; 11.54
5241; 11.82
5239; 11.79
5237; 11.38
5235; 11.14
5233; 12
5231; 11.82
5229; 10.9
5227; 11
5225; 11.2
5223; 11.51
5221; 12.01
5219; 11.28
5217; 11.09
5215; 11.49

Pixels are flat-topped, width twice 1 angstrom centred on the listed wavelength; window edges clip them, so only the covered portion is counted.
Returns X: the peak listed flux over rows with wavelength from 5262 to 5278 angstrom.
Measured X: 12.01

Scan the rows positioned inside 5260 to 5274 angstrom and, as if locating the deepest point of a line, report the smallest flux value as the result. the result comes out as 11.11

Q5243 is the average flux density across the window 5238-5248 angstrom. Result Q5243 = 11.7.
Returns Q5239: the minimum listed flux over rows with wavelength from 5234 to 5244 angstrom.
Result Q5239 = 11.14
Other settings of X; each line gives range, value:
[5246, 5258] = 12.26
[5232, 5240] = 12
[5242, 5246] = 11.54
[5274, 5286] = 12.02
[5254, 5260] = 11.63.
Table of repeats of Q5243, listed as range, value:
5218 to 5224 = 11.6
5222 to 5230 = 11.2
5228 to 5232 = 11.4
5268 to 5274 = 11.2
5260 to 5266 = 11.6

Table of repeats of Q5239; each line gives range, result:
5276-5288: 10.7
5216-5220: 11.09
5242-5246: 11.21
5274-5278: 11.02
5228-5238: 10.9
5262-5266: 11.46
